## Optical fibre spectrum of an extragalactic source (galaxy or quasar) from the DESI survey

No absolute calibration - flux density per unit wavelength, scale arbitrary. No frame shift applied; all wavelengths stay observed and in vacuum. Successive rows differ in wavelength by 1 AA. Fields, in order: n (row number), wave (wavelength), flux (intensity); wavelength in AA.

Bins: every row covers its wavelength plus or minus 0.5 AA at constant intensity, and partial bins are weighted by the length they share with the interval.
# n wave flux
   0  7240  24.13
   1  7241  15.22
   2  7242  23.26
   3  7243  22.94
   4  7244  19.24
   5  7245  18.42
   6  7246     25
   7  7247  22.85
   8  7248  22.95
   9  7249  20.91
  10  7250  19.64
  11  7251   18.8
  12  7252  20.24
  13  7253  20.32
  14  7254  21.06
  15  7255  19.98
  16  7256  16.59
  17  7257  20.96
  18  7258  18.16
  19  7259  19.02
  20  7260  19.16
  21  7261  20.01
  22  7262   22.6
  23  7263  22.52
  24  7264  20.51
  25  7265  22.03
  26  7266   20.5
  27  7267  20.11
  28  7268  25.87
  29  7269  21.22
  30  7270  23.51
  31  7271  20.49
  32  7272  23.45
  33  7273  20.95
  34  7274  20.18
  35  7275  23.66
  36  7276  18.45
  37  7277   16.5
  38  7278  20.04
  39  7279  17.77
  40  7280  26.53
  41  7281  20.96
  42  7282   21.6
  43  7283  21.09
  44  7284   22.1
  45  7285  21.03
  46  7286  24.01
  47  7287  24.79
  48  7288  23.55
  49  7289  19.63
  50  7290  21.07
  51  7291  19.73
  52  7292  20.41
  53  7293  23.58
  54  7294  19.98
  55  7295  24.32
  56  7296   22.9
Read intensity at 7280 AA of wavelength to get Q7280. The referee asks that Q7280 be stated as 26.53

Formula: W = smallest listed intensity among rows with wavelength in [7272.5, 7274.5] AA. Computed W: 20.18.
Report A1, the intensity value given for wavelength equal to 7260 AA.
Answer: 19.16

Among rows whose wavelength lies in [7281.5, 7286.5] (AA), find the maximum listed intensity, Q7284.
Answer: 24.01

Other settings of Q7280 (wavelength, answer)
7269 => 21.22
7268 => 25.87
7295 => 24.32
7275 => 23.66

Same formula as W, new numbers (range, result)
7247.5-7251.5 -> 18.8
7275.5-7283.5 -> 16.5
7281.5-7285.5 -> 21.03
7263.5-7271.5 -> 20.11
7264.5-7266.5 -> 20.5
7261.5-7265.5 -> 20.51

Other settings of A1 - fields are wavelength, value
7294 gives 19.98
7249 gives 20.91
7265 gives 22.03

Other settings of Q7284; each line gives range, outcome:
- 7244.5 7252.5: 25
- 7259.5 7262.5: 22.6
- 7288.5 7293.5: 23.58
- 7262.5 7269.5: 25.87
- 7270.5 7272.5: 23.45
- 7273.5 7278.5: 23.66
